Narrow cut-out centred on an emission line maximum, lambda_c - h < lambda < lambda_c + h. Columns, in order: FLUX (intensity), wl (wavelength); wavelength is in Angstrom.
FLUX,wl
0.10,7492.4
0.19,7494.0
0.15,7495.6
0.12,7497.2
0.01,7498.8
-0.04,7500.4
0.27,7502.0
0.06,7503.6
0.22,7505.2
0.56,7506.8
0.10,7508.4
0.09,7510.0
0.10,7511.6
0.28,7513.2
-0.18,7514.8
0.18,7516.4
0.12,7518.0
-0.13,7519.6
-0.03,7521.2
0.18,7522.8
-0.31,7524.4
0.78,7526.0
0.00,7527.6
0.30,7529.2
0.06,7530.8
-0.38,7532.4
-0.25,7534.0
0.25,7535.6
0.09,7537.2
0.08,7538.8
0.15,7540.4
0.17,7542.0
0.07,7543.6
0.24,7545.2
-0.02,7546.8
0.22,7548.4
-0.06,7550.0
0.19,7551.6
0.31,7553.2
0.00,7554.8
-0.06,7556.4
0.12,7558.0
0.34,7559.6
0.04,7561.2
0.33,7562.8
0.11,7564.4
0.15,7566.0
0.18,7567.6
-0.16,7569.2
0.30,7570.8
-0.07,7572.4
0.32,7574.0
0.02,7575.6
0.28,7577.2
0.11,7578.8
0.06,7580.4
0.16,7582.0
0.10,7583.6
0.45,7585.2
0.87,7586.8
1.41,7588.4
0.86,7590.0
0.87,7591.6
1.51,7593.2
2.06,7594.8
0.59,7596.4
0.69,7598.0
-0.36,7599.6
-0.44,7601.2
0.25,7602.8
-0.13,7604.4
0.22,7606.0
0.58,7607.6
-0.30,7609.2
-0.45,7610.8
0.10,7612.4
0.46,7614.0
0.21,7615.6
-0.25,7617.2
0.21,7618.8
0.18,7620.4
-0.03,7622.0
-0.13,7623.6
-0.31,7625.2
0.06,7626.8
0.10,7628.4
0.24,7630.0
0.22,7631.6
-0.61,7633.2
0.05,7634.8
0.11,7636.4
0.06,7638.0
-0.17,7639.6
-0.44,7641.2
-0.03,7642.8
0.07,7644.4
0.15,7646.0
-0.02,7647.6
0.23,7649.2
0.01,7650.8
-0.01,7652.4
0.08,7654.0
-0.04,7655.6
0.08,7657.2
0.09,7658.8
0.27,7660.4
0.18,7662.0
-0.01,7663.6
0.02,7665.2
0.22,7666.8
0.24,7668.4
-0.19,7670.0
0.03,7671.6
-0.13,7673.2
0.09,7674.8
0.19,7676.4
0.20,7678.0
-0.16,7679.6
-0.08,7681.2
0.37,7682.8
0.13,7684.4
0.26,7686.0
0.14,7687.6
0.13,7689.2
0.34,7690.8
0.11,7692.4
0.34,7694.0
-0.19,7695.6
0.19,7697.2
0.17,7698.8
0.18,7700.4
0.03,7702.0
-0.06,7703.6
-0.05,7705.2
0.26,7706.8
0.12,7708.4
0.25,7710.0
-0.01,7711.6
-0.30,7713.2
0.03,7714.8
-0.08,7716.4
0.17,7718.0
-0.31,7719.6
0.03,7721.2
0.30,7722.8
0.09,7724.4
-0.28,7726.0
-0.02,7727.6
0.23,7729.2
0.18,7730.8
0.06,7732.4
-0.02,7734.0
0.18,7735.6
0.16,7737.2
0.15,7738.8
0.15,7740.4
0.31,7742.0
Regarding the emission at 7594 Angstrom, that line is [O II] 3727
